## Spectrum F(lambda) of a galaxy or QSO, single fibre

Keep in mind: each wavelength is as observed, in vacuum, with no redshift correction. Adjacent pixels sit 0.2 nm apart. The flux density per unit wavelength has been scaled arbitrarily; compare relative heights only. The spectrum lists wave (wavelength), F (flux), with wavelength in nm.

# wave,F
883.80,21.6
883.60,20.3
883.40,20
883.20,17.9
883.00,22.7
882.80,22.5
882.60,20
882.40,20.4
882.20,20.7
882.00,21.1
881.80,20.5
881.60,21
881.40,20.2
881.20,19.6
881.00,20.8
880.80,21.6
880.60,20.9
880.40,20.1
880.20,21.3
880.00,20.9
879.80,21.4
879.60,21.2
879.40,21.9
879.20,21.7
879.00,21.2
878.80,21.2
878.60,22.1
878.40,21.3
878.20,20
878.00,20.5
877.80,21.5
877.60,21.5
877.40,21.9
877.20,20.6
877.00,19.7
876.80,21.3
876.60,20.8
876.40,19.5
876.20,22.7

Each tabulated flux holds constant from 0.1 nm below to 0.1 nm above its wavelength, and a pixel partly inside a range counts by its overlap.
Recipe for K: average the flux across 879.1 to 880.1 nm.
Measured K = 21.4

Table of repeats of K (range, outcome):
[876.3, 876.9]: 20.5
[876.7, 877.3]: 20.5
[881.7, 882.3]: 20.8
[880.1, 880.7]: 20.8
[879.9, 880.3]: 21.1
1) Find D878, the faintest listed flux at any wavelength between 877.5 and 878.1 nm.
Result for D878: 20.5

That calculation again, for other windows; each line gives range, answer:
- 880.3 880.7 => 20.1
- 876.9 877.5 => 19.7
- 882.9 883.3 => 17.9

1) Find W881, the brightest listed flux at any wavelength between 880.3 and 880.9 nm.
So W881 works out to 21.6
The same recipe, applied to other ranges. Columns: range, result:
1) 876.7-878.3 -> 21.9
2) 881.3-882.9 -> 22.5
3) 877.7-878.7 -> 22.1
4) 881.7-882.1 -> 21.1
